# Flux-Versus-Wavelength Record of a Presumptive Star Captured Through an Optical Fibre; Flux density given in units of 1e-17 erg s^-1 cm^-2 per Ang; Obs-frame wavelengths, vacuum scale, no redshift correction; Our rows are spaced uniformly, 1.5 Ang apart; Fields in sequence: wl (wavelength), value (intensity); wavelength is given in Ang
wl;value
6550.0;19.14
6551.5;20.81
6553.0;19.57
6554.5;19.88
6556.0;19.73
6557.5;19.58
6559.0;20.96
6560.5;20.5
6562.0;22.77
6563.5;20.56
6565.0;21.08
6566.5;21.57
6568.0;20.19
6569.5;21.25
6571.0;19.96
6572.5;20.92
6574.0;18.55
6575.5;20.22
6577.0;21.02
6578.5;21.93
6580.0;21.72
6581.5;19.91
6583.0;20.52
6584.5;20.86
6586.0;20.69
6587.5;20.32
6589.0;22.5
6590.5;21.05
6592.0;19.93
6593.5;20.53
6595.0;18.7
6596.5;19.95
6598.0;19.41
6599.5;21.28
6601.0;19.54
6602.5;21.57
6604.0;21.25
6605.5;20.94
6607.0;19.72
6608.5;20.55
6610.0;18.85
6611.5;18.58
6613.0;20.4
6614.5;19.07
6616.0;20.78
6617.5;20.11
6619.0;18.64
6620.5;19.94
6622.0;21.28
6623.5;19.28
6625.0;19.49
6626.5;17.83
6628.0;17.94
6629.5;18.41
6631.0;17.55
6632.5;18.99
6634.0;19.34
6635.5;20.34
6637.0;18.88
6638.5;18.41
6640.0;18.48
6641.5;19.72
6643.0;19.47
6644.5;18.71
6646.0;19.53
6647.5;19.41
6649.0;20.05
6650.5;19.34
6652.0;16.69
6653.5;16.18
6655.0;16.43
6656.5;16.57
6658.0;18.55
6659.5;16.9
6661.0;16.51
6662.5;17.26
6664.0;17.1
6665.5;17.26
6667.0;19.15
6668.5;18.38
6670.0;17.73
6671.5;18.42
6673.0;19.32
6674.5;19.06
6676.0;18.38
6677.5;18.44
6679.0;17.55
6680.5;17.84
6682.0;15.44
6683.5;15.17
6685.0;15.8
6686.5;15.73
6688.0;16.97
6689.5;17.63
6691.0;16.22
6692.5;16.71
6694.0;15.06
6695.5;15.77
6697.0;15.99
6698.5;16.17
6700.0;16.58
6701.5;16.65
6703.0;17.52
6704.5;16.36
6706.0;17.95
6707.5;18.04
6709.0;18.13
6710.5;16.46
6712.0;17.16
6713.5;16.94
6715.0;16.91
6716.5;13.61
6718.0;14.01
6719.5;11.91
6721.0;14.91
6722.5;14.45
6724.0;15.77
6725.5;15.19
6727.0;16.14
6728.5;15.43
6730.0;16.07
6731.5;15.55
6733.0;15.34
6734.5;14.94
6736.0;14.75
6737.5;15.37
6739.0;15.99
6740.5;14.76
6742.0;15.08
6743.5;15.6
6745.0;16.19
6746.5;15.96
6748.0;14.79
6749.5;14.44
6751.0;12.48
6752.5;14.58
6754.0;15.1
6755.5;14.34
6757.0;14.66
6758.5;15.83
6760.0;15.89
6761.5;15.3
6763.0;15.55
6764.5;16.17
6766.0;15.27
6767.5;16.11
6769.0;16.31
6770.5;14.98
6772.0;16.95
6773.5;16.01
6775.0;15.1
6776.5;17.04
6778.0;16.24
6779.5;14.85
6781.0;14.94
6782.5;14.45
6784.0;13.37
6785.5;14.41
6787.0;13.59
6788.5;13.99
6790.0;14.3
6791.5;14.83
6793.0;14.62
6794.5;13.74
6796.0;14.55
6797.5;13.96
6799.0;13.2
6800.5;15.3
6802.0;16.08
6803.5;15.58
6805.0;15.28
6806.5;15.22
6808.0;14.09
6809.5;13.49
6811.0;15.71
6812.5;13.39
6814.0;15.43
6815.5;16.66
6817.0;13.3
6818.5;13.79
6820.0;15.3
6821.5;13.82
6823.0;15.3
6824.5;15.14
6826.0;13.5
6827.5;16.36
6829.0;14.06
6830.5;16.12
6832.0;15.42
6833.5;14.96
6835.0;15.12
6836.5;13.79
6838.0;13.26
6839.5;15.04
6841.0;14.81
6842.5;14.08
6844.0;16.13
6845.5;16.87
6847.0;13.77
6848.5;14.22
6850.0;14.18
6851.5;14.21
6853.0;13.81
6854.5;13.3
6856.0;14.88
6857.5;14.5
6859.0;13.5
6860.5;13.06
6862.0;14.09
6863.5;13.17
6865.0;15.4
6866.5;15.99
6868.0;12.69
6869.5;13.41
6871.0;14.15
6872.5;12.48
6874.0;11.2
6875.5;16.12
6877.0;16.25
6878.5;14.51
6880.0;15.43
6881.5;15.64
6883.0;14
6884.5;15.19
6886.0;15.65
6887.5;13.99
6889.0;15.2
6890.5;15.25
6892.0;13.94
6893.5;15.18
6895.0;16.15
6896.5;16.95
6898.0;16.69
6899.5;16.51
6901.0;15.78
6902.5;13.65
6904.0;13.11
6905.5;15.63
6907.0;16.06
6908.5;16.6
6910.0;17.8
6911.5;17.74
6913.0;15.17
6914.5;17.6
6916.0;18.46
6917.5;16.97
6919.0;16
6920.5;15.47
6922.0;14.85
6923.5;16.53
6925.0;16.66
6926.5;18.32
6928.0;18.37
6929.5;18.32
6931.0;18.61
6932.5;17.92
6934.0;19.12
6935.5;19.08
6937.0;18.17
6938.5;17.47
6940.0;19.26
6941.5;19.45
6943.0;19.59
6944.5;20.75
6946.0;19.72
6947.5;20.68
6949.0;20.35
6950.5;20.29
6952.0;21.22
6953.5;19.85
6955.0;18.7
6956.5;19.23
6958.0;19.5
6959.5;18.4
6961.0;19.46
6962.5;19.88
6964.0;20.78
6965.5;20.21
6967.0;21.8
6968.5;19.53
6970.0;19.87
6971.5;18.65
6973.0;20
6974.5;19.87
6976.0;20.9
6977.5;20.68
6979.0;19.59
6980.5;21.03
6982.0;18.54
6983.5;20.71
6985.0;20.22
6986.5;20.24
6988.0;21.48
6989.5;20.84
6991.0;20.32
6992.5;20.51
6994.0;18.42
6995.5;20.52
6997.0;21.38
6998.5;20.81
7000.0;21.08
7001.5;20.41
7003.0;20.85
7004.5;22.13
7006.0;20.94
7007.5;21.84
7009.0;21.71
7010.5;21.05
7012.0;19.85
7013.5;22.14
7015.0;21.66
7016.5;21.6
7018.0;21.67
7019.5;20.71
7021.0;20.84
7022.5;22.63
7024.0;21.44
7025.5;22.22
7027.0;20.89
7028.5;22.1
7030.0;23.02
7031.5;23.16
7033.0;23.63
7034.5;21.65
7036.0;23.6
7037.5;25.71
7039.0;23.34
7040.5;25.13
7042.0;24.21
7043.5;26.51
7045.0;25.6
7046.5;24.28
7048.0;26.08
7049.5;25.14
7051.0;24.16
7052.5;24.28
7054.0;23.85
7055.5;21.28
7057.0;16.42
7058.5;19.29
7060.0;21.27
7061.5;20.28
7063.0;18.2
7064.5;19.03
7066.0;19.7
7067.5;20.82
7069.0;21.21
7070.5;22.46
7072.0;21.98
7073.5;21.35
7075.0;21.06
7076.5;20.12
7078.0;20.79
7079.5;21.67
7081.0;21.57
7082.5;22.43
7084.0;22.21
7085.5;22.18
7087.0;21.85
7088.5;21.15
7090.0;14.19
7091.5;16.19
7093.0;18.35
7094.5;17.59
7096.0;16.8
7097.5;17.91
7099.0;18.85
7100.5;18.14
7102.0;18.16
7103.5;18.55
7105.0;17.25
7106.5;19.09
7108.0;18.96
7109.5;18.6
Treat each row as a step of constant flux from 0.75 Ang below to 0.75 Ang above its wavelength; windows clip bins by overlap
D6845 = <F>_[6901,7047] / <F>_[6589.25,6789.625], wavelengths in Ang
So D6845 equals 1.17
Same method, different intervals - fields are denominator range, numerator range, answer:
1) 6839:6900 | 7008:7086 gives 1.51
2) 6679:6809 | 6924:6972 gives 1.25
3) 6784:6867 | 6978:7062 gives 1.50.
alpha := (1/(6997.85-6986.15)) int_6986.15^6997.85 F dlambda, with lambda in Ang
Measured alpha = 20.5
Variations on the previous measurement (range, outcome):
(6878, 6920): 15.8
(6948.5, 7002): 20.1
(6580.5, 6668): 19.3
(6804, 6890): 14.6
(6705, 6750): 15.6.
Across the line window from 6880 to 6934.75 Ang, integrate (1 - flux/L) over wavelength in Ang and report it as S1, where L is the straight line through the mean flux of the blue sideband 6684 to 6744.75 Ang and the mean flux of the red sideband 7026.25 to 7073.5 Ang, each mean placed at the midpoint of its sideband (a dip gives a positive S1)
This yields 9.6 Ang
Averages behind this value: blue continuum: 15.9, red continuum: 22.5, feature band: 16.2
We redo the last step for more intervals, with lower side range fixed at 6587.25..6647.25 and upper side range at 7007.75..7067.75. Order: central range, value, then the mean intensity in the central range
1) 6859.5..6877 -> 6.04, 13.9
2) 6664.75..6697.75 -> 4.74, 17.2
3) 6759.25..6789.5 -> 7.80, 15.3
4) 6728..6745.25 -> 4.23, 15.4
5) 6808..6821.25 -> 4.01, 14.6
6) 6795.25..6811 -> 4.61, 14.7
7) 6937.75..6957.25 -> 1.77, 19.7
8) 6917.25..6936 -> 3.64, 17.4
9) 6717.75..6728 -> 2.85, 14.7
